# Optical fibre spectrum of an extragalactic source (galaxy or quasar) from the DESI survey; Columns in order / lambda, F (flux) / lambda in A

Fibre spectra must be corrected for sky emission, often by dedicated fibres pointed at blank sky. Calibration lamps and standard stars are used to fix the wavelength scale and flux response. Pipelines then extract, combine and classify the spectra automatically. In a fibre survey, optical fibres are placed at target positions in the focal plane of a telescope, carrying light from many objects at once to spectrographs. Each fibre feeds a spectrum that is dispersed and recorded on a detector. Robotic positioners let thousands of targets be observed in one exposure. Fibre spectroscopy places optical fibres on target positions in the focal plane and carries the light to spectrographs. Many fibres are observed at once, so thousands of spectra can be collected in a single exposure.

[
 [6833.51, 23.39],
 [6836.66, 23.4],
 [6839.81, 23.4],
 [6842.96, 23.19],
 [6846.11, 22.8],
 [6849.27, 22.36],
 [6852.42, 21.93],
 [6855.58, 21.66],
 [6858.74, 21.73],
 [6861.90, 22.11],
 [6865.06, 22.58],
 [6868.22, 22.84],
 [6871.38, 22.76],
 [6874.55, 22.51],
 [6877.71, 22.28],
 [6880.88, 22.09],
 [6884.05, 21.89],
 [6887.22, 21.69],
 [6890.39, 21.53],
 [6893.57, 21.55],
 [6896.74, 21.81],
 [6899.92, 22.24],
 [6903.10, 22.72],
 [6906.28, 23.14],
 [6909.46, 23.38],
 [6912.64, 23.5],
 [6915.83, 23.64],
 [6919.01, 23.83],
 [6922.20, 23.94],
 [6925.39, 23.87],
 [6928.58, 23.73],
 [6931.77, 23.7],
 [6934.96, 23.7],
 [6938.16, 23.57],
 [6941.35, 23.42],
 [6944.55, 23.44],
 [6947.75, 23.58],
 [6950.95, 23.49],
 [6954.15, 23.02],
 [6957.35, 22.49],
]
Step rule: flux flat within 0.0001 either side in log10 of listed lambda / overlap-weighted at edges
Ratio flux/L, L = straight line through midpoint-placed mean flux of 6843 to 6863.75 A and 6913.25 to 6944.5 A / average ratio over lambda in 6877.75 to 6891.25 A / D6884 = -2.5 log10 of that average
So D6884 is 0.045 mag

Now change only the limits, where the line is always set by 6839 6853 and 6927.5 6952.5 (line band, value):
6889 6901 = 0.069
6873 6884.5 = 0.039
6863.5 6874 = 0.012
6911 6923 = -0.015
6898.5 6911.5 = 0.017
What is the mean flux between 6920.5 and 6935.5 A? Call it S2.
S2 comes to 23.8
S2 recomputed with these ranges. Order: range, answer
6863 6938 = 22.8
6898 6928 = 23.4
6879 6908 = 22.1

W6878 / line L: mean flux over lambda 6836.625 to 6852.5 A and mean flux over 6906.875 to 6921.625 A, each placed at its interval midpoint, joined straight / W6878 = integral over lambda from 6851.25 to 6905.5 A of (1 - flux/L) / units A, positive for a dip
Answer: 2.5 A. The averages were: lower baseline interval 22.9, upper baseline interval 23.6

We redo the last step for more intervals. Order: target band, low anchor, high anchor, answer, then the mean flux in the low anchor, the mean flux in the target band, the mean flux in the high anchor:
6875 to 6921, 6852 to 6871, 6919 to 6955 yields 0.7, 22.2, 22.5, 23.6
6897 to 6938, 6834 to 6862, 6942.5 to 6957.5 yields -0.6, 22.6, 23.4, 23.3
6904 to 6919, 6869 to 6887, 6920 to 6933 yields -0.1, 22.3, 23.4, 23.8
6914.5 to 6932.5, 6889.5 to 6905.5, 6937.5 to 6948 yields -0.7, 22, 23.8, 23.5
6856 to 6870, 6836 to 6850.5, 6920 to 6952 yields 0.5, 23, 22.3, 23.6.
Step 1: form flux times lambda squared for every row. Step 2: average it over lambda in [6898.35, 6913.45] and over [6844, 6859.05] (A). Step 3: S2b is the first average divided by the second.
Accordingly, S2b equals 1.1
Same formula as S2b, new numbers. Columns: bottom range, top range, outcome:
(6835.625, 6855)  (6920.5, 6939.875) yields 1.07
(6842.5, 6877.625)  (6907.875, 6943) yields 1.08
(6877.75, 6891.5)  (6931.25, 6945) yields 1.09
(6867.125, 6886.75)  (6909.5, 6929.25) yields 1.07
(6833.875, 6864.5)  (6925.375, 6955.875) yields 1.07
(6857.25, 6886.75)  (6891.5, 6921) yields 1.04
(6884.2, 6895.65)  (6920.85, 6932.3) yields 1.11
